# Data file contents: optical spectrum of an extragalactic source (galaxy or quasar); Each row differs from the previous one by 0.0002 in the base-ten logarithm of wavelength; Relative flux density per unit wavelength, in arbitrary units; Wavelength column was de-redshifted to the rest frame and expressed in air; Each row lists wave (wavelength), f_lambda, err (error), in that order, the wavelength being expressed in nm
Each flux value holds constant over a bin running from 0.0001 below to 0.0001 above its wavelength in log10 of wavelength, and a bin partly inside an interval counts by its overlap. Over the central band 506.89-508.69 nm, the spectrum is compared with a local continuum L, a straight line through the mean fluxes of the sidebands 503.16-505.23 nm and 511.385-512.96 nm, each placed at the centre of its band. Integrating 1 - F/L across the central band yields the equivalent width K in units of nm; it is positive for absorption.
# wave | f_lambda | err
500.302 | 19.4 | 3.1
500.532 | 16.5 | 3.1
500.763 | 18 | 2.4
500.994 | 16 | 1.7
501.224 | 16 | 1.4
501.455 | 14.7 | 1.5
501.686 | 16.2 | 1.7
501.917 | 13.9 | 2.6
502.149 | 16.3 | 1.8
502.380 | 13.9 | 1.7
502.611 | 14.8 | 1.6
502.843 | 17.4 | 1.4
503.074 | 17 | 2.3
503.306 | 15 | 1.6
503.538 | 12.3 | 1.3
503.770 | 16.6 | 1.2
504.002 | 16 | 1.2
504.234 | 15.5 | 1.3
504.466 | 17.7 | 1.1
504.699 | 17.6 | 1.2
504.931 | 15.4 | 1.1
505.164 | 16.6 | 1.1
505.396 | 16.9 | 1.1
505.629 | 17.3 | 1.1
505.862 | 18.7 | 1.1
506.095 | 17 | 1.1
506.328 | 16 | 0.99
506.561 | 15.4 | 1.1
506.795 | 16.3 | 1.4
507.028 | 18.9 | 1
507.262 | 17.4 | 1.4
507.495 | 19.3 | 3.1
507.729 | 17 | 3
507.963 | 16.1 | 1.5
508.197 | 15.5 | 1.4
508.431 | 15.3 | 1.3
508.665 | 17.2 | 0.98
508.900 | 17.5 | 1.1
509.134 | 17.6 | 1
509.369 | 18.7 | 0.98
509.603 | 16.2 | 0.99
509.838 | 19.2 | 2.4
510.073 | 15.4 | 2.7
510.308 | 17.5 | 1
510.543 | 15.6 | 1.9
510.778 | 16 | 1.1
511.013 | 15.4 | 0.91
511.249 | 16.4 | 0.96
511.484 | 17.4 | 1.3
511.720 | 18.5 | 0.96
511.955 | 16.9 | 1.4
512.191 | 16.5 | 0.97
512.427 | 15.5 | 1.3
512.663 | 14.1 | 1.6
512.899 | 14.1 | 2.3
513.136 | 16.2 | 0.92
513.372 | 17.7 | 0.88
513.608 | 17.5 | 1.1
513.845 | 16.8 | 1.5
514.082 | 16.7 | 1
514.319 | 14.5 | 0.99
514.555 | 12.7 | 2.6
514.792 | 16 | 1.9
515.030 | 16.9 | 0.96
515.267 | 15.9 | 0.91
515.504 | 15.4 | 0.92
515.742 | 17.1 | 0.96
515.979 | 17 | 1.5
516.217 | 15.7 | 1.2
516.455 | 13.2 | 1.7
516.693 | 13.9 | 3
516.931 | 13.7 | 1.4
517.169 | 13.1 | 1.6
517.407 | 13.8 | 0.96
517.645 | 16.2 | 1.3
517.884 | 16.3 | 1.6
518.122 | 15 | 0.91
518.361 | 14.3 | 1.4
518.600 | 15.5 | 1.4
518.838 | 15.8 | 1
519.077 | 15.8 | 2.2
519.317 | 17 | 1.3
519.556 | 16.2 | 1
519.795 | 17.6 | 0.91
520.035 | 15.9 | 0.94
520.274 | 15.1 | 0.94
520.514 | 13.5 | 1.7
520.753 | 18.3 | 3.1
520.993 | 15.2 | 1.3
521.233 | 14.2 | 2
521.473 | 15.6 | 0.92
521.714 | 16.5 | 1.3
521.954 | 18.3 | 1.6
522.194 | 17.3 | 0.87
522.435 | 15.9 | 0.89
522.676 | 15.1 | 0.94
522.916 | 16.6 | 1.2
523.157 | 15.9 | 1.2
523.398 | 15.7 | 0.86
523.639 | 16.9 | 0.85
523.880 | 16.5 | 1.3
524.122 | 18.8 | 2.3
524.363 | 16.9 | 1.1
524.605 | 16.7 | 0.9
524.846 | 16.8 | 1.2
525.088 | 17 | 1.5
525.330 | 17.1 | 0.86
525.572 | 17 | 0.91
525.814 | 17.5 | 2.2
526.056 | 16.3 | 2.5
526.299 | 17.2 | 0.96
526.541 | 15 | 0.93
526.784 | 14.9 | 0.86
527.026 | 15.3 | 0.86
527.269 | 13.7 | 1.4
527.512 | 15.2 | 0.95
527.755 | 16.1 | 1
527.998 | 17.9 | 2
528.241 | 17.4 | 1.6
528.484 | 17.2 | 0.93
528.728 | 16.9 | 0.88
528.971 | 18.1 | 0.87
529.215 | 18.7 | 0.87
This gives -0.12 nm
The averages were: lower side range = 15.9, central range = 17.1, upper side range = 16.2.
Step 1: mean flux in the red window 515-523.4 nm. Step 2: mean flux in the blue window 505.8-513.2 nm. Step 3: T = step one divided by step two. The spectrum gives 0.94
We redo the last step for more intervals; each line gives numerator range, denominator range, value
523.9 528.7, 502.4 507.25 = 1.01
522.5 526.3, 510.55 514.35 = 1.03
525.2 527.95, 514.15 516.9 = 1.05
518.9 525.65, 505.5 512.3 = 0.97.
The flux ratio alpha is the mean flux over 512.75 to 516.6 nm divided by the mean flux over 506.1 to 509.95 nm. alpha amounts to 0.9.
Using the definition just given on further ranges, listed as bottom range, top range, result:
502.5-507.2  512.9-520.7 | 0.95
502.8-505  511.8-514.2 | 1.01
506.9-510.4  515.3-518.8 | 0.87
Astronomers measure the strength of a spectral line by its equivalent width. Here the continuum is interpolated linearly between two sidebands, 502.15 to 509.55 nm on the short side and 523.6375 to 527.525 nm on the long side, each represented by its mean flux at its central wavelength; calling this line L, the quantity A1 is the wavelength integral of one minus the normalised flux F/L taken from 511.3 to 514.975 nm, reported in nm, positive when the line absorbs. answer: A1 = 0.09 nm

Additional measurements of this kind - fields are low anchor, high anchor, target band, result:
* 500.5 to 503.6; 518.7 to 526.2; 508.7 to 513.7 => -0.219 nm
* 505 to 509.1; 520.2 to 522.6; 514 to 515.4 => 0.087 nm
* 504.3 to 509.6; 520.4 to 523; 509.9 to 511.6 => 0.045 nm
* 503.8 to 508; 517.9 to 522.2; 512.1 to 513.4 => 0.074 nm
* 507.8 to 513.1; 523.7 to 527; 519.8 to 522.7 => 0.112 nm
